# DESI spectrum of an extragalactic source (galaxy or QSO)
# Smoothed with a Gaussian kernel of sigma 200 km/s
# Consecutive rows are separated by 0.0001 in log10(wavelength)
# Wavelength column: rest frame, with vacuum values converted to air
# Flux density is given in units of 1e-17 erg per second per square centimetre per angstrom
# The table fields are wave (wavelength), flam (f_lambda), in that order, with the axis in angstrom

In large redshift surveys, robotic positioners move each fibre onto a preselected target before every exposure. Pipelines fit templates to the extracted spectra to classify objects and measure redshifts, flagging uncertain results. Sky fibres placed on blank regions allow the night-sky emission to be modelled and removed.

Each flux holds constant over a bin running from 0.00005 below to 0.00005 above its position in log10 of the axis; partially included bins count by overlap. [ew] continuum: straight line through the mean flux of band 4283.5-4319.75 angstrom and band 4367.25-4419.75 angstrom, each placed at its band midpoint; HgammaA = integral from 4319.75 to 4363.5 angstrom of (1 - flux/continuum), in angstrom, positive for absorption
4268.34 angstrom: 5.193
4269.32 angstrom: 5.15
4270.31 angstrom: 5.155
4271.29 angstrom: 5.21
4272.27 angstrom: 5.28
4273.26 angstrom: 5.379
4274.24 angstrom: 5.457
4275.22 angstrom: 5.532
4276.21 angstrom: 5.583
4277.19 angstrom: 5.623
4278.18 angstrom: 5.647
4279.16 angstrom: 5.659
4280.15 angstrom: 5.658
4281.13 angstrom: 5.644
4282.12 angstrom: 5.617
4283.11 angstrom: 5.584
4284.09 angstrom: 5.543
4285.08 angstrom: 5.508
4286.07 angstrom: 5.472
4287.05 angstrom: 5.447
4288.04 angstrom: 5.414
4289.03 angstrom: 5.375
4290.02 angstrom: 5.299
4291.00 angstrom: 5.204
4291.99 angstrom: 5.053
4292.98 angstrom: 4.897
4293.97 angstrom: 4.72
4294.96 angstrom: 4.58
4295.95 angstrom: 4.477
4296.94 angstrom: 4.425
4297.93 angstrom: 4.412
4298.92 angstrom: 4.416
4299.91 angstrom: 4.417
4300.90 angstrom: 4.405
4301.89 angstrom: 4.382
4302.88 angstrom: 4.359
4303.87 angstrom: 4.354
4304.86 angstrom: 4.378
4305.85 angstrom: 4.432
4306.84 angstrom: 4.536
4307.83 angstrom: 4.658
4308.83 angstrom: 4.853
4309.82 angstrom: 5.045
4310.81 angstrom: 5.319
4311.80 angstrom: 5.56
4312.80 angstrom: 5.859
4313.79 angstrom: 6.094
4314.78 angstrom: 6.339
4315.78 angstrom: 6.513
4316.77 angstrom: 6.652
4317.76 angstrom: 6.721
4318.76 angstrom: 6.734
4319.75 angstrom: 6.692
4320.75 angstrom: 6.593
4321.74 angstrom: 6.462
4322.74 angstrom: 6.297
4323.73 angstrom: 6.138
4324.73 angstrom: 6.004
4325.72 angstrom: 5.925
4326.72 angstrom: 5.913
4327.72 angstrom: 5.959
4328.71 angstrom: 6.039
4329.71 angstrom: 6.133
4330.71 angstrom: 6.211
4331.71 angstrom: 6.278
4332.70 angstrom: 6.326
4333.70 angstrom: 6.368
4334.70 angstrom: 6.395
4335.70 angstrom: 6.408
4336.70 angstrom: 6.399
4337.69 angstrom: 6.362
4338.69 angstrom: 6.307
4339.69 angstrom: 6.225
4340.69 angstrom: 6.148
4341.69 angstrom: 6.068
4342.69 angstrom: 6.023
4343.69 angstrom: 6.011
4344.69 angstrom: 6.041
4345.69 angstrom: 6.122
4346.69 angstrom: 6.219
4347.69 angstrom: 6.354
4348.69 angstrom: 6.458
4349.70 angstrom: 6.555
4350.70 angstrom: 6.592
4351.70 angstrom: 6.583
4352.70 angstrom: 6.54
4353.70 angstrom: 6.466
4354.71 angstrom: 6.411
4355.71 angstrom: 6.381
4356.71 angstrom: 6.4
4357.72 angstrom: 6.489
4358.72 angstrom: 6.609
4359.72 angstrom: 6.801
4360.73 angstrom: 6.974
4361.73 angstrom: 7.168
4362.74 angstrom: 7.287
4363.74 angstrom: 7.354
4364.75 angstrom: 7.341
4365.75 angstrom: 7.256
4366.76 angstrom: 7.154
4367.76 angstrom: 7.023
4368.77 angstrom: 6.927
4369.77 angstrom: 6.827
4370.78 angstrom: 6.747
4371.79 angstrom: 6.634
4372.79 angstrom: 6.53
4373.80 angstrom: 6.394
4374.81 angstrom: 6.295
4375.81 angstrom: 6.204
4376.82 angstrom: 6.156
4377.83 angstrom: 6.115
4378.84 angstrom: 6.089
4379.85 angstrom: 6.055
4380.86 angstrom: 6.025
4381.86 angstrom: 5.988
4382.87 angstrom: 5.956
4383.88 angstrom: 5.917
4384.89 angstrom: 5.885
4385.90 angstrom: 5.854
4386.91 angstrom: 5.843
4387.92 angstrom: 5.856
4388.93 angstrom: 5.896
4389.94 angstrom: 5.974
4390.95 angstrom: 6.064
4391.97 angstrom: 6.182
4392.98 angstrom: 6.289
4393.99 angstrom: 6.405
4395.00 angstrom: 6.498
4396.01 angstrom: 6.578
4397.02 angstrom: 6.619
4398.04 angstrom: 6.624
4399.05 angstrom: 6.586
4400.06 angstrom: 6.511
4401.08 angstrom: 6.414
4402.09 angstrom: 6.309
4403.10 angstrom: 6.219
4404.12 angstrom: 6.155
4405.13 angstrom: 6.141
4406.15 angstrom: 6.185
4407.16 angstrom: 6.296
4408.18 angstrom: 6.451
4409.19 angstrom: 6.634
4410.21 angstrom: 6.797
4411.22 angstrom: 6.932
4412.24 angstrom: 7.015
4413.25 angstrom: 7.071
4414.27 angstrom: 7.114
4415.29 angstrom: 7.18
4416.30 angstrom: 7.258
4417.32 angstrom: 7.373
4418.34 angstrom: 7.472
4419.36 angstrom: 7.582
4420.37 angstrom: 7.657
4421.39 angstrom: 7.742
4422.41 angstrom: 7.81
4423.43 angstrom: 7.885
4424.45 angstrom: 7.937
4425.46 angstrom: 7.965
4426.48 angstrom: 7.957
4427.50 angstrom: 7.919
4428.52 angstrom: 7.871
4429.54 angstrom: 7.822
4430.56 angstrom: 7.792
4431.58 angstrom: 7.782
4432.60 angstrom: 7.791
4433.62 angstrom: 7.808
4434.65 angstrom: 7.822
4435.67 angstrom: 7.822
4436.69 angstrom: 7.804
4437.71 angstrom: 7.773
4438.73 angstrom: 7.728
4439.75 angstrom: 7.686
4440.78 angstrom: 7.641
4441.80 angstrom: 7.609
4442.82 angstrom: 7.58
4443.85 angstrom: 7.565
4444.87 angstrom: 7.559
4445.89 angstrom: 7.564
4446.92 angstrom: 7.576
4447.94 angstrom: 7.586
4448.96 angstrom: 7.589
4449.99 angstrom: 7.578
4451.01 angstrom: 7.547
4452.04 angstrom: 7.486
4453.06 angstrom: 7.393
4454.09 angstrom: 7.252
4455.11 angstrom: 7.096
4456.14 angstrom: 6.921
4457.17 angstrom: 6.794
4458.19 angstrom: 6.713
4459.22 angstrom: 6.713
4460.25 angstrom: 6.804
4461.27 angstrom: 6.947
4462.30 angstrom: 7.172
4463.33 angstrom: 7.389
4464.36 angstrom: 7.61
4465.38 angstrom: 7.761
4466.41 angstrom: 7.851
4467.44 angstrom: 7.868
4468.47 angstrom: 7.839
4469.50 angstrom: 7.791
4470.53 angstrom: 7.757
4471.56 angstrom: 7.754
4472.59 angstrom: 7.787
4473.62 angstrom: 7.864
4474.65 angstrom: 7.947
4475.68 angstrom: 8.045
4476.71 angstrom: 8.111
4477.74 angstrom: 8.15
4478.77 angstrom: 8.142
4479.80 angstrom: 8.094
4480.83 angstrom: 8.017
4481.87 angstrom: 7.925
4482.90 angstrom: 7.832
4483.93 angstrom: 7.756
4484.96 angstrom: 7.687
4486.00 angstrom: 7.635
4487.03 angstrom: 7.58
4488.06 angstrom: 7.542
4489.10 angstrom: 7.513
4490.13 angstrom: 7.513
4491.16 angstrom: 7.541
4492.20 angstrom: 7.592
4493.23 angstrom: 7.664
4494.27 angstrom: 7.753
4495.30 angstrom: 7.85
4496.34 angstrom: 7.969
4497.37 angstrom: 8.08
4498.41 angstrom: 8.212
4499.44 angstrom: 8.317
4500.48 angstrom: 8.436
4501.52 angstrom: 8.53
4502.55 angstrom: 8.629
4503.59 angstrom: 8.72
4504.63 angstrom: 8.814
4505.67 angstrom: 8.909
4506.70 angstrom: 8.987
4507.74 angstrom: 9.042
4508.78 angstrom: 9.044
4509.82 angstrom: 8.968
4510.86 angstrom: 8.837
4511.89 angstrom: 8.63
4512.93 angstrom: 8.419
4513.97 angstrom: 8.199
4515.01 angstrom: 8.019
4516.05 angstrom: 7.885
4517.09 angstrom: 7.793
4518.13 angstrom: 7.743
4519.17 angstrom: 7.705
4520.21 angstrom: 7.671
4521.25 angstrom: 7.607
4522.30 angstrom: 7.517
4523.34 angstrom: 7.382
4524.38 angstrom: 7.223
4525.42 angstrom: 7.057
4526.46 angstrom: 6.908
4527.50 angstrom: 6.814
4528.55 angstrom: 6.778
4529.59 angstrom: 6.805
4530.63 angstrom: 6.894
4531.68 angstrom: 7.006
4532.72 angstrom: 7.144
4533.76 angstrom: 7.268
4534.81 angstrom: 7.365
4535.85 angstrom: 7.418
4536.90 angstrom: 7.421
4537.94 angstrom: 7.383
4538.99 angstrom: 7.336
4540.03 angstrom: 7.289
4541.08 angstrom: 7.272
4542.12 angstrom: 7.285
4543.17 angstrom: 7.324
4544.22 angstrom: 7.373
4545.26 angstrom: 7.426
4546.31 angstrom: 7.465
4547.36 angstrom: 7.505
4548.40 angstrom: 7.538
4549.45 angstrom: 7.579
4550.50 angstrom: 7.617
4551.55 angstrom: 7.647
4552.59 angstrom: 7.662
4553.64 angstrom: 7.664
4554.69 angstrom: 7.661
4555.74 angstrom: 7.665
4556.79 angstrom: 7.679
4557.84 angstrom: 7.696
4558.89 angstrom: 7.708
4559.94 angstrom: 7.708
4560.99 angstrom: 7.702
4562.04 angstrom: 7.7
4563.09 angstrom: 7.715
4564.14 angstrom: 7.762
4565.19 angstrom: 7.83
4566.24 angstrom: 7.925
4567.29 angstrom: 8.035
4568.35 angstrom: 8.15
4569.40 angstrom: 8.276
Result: -4.8 angstrom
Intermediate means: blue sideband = 5.19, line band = 6.37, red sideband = 6.46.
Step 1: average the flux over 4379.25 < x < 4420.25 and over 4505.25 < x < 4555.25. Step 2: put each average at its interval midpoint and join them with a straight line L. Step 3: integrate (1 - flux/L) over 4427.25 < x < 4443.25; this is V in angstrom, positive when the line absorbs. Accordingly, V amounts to -2.30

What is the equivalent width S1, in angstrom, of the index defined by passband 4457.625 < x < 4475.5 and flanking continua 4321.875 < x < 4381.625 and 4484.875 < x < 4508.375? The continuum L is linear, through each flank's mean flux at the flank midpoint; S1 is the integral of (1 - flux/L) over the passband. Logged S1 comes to 0.60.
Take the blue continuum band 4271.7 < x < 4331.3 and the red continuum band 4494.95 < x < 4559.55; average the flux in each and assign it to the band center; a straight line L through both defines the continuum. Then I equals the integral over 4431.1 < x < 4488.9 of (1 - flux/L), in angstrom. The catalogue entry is -4.41 angstrom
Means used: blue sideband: 5.45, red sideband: 7.77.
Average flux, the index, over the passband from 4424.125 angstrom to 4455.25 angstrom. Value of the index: 7.68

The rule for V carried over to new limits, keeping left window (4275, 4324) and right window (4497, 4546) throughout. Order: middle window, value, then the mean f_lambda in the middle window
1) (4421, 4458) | -3.94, 7.63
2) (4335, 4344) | -0.65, 6.23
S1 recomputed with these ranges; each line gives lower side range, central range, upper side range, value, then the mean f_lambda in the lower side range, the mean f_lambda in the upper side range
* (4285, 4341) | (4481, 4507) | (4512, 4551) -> -3.4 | 5.58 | 7.43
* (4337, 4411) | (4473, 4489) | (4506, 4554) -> -1.4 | 6.41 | 7.63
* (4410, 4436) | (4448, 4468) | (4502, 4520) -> 1.6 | 7.59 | 8.48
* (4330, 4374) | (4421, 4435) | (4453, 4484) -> -1.2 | 6.55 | 7.58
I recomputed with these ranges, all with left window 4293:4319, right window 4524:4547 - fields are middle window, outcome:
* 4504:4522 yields -3.5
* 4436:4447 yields -2.3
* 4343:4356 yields -2.1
